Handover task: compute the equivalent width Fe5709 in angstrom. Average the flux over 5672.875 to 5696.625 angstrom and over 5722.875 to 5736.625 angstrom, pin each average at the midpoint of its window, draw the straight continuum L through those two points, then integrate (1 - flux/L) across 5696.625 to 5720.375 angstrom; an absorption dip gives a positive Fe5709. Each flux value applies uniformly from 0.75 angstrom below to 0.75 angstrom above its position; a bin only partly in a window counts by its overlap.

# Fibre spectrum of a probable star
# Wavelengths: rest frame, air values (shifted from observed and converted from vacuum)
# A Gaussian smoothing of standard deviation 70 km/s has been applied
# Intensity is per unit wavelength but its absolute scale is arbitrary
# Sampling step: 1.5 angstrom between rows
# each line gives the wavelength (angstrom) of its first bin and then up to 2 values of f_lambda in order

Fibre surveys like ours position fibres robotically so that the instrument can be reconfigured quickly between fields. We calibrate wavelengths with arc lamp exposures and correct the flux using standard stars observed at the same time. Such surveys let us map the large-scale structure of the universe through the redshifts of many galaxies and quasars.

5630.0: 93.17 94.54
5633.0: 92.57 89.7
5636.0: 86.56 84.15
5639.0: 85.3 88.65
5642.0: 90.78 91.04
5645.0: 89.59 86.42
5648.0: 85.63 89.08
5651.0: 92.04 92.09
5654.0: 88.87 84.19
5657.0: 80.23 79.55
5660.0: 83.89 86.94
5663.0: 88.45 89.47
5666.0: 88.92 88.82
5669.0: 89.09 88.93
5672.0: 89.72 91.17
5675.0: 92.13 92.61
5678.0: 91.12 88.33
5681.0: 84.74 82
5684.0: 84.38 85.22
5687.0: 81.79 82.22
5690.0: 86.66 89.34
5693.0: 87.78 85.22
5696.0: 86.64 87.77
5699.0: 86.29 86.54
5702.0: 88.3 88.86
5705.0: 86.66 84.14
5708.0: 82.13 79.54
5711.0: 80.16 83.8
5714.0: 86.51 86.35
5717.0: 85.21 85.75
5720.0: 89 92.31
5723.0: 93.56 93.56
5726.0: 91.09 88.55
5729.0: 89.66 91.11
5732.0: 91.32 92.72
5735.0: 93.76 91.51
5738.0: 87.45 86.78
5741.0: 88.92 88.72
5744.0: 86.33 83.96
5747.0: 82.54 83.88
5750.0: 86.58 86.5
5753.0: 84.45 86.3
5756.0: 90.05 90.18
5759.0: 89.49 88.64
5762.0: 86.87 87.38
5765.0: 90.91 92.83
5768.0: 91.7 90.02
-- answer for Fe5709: 1.1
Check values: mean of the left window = 86.9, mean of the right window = 91.6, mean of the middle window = 85.4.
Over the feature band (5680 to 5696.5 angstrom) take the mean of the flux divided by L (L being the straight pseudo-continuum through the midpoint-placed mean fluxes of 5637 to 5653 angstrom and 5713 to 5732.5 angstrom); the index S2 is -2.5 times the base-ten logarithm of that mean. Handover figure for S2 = 0.05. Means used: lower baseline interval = 88.6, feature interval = 85.1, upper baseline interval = 89.4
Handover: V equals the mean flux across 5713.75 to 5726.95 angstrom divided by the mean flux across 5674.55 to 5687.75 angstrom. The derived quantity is 1.03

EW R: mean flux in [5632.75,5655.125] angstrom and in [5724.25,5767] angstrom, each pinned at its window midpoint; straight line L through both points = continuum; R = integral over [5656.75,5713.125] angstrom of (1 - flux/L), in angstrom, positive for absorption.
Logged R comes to 1.5 angstrom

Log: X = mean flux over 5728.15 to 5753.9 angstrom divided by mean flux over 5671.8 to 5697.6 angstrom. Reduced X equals 1.0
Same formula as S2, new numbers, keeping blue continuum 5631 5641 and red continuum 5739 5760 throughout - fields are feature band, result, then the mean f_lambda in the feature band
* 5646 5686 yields 0.01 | 87.6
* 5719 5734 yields -0.05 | 91.2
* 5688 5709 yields 0.02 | 86.3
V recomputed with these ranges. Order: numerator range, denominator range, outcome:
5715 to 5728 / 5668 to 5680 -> 0.99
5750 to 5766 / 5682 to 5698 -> 1.03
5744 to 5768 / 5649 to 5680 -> 0.99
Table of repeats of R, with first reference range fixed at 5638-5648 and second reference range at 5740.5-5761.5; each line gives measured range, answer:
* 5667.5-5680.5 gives -0.3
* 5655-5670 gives 0.3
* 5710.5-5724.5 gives 0.0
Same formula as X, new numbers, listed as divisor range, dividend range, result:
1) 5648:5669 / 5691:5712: 0.98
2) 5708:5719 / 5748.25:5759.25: 1.04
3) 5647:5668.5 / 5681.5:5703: 0.99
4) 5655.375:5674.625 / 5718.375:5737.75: 1.05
